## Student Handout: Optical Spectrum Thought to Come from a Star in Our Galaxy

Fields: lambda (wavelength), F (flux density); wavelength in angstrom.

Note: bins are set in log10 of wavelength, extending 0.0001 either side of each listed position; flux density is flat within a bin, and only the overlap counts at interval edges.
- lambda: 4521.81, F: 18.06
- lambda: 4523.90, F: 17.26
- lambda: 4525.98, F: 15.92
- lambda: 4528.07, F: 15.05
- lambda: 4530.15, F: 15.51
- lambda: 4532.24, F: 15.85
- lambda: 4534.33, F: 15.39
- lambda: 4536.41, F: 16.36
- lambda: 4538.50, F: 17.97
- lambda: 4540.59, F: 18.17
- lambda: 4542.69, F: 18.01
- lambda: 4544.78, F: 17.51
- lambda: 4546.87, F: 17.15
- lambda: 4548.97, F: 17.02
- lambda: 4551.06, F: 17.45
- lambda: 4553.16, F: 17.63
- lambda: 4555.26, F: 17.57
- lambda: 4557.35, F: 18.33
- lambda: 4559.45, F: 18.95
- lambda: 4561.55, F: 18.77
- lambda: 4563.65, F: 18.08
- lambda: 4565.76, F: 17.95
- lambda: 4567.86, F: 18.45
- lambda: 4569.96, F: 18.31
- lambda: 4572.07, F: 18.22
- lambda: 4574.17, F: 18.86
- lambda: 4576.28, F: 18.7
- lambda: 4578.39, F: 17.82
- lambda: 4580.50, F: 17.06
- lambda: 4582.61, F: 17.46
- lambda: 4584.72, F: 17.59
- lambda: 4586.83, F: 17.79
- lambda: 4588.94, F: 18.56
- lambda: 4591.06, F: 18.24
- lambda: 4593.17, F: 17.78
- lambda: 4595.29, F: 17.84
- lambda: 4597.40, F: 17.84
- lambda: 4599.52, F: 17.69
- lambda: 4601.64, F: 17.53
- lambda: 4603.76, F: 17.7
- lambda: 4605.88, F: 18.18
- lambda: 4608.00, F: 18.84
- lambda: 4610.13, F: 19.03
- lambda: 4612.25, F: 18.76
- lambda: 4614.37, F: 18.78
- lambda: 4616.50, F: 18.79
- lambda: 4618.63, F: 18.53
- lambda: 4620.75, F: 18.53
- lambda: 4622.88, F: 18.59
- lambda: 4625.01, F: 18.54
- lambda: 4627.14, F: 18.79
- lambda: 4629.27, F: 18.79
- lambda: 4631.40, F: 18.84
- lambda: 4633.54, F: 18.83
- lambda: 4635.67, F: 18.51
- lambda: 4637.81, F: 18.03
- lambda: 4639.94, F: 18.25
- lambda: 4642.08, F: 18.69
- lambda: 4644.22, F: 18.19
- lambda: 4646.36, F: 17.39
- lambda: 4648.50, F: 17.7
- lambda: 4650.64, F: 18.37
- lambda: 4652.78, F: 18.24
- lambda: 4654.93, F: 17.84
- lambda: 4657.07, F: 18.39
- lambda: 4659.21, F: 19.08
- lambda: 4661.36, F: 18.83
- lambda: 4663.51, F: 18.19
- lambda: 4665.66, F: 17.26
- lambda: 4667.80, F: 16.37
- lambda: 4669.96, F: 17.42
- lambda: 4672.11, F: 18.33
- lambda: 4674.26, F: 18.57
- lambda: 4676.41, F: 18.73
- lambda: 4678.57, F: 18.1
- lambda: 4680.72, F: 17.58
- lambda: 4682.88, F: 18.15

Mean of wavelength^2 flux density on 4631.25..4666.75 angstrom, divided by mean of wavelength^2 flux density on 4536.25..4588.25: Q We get 1.1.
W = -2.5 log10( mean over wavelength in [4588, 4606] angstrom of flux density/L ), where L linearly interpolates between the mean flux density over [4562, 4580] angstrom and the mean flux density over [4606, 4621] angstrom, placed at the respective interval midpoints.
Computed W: 0.04 mag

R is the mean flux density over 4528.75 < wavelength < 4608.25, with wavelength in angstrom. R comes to 17.7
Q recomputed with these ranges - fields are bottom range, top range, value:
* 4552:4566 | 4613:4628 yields 1.05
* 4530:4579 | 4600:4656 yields 1.07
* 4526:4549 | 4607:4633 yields 1.16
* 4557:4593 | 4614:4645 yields 1.05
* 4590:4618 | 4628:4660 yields 1.02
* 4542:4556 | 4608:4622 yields 1.10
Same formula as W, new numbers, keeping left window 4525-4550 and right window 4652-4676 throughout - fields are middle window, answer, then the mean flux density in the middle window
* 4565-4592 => -0.06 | 18.1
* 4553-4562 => -0.09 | 18.3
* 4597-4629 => -0.06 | 18.4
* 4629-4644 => -0.05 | 18.5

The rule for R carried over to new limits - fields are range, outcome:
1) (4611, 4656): 18.4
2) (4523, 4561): 17.1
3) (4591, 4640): 18.4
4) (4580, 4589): 17.6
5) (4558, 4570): 18.4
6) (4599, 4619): 18.4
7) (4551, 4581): 18.2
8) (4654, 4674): 18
